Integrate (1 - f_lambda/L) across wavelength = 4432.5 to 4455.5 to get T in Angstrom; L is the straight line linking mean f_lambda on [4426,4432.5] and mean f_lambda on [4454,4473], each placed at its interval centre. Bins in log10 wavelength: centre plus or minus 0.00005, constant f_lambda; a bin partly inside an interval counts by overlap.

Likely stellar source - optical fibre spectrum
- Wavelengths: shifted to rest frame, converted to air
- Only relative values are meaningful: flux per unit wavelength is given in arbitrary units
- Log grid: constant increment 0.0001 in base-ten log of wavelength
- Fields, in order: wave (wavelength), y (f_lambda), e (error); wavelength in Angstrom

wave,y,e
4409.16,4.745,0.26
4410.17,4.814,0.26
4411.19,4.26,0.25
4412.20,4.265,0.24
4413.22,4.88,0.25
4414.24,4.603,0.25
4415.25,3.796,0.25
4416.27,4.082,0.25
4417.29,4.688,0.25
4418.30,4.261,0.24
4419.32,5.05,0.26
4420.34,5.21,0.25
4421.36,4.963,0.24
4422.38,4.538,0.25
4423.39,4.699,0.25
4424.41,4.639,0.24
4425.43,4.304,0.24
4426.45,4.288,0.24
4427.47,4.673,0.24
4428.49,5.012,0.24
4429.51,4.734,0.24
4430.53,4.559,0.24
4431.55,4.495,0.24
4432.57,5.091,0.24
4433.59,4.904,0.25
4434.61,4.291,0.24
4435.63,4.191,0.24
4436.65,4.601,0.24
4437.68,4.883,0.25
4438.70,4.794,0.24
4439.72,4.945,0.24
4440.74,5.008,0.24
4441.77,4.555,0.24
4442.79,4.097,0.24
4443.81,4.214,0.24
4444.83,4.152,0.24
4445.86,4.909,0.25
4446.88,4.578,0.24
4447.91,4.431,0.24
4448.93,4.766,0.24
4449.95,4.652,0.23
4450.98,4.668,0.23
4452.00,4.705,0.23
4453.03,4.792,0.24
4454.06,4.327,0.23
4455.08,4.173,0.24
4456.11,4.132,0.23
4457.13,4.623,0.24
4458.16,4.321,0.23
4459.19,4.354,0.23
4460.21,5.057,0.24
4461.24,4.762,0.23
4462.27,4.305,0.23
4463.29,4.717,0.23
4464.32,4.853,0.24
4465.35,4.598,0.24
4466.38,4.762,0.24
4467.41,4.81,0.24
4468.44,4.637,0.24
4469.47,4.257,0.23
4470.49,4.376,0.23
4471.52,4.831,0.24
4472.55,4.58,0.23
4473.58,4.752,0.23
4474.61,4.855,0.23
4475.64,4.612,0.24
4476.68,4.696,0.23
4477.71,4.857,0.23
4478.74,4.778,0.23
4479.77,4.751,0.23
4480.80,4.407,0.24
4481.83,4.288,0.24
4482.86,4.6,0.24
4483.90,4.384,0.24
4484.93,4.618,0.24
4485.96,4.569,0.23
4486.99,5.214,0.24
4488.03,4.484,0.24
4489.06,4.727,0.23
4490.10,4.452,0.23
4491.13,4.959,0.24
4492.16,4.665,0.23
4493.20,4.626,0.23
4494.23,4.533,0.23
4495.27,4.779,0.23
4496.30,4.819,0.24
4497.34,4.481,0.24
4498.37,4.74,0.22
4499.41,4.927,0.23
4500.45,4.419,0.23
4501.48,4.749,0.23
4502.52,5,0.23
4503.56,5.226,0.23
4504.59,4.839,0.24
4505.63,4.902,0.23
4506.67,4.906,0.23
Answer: 0.1 Angstrom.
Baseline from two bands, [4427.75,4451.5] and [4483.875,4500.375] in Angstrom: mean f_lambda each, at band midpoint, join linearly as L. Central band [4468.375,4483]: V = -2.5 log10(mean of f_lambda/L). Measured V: 0.01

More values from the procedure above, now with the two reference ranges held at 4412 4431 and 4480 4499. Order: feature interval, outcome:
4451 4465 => 0.02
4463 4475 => -0.01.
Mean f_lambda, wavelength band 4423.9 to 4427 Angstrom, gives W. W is 4.41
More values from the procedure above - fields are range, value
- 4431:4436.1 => 4.6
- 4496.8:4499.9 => 4.71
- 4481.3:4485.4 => 4.47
